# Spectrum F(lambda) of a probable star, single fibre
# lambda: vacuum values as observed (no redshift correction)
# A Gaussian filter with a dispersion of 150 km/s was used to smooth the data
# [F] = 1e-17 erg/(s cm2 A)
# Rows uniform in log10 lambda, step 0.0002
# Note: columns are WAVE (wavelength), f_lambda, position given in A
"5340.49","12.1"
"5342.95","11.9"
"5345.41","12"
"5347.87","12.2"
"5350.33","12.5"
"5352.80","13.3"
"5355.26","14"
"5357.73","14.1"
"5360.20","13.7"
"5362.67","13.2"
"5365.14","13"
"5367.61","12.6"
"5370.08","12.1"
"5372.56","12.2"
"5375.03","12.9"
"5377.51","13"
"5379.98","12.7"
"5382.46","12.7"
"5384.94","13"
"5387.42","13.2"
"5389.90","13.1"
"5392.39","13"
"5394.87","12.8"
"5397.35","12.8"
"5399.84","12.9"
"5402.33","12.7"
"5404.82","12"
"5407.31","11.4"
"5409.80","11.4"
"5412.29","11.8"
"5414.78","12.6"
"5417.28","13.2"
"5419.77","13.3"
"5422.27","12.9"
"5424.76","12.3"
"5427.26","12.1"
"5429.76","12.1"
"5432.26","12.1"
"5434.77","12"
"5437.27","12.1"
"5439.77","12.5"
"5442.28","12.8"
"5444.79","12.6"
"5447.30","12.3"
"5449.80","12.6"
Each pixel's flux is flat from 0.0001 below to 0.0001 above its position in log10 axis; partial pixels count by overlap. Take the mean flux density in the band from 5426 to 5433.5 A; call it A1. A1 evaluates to 12.1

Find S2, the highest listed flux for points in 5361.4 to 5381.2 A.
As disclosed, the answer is 13.2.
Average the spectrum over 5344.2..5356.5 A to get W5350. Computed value 12.8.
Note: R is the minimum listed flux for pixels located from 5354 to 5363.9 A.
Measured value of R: 13.2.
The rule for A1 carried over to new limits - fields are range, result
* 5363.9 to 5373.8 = 12.5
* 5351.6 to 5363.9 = 13.7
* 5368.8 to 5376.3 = 12.4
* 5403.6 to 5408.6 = 11.7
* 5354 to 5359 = 14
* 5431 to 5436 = 12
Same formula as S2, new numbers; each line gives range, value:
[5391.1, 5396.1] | 13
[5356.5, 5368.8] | 14.1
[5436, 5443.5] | 12.8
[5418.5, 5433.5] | 13.3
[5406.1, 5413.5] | 11.8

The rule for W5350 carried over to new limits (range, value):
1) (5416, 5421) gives 13.2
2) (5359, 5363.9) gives 13.4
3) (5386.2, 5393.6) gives 13.1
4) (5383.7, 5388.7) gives 13.1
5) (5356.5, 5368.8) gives 13.3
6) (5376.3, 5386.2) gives 12.9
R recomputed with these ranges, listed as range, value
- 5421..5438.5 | 12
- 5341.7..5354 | 11.9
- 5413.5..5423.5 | 12.6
